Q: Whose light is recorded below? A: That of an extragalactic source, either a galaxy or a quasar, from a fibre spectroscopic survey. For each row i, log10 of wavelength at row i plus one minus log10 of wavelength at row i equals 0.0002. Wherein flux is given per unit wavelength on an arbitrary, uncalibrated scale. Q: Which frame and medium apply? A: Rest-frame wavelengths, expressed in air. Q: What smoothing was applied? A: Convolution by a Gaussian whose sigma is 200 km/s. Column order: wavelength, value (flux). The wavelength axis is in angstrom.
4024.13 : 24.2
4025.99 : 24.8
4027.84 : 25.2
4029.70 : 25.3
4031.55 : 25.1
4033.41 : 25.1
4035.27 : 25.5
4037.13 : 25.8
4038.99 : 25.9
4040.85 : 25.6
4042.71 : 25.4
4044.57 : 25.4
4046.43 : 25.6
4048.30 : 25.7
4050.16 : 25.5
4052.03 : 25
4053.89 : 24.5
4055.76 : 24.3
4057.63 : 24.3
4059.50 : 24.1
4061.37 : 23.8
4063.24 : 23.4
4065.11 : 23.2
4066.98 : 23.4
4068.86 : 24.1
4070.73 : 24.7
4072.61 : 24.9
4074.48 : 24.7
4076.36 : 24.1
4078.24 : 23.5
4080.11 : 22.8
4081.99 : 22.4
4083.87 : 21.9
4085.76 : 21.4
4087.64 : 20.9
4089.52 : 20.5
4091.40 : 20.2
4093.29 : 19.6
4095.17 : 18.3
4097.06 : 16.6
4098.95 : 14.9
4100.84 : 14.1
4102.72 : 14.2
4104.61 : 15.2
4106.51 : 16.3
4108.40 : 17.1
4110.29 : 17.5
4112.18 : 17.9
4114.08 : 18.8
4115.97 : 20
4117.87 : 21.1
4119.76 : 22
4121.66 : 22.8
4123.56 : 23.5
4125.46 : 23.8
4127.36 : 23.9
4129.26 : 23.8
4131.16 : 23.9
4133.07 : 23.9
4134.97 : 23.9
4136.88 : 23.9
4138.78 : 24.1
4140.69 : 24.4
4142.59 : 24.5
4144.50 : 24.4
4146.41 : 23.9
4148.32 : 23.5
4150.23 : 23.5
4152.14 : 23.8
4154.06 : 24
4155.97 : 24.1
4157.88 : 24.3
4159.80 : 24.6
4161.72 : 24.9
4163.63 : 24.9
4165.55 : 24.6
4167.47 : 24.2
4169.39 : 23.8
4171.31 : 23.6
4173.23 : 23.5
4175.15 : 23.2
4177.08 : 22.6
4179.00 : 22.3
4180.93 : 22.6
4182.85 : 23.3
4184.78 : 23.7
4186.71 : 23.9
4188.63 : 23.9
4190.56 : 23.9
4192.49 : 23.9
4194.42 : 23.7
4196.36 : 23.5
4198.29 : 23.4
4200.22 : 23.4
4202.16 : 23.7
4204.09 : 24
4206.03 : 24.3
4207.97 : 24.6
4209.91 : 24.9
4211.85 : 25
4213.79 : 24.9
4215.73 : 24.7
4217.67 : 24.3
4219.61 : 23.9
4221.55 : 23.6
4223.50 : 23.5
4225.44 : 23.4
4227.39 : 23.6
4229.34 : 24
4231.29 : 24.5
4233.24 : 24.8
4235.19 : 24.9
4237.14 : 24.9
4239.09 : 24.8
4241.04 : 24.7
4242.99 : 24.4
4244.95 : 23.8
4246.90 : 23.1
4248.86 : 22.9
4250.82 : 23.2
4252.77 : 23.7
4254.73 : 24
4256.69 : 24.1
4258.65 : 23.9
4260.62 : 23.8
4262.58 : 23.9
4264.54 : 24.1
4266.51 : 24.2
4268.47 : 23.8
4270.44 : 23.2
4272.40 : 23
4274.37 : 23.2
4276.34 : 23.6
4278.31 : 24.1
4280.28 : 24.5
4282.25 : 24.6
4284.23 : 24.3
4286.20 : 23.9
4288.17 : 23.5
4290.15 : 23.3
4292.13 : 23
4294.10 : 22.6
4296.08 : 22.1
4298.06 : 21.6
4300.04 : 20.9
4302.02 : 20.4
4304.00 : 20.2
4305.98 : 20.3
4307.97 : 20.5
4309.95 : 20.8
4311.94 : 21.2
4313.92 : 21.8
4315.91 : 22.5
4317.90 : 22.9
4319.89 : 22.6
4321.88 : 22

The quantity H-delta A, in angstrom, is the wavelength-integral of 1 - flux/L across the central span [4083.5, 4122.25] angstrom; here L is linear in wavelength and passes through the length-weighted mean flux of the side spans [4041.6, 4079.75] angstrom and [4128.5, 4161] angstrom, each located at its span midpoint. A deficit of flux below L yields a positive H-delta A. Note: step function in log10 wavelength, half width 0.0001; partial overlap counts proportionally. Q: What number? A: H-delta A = 9.1 angstrom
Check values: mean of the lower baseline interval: 24.5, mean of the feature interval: 18.5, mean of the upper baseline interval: 24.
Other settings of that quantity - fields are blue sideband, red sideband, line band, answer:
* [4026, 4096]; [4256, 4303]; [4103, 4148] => 3.8 angstrom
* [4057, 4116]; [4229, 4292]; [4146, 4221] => -4.9 angstrom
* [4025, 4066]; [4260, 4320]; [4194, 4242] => -1.7 angstrom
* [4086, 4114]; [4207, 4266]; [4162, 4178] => -2.3 angstrom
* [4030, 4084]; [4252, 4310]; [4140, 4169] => -0.5 angstrom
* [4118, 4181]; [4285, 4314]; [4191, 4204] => -0.3 angstrom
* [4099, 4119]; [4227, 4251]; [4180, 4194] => -1.5 angstrom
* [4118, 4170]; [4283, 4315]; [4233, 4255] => -1.4 angstrom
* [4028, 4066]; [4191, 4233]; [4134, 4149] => 0.2 angstrom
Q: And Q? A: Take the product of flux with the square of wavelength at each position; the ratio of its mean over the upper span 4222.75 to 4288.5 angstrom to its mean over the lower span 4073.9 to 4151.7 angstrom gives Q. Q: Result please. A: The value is 1.2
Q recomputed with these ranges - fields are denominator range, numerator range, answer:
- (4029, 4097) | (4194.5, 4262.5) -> 1.10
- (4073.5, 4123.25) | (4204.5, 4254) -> 1.31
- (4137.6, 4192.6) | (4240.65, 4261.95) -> 1.04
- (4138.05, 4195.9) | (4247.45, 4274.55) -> 1.04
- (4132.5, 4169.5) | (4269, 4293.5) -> 1.04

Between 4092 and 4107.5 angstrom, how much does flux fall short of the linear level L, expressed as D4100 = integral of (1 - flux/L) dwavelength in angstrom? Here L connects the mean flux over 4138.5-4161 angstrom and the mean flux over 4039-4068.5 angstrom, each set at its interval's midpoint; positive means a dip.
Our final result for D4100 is 5.2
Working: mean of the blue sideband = 24.6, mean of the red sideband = 24.1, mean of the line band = 16.2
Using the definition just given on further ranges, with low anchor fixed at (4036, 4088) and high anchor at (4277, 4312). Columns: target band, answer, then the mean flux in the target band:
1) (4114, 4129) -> 0.9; 22.3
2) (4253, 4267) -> -0.8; 24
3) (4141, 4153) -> -0.2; 24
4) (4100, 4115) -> 4.7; 16.4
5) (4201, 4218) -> -1.1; 24.5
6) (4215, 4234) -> -0.9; 24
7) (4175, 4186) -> 0.1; 22.9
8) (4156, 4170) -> -0.6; 24.5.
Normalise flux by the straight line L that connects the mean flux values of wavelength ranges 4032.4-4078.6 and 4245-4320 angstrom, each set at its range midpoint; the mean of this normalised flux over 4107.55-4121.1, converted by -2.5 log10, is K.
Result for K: 0.25 mag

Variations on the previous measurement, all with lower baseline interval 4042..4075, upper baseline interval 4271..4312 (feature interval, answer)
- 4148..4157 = 0.00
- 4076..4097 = 0.15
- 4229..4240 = -0.08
